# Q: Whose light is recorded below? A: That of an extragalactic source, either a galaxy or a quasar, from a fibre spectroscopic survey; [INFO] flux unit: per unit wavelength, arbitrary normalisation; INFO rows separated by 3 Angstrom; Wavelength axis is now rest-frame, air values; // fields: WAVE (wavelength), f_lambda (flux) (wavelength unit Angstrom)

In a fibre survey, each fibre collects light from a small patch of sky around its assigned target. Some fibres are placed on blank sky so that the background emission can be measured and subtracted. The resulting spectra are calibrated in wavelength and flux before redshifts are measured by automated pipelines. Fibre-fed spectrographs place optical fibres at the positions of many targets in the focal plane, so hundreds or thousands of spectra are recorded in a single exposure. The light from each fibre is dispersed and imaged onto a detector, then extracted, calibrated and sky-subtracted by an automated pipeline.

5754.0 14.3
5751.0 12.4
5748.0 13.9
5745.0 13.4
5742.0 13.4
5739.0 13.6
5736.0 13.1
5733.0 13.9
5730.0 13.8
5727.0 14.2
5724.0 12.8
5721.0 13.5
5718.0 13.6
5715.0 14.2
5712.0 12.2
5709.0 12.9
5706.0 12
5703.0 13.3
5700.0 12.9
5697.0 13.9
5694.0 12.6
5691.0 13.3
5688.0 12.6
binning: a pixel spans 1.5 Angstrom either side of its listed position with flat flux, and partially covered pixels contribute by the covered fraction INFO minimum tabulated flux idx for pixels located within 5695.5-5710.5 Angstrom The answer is 12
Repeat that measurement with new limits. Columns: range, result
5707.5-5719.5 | 12.2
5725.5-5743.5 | 13.1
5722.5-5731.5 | 12.8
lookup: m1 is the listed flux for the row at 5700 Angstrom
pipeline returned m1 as 12.9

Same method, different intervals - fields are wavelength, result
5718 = 13.6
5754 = 14.3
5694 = 12.6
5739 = 13.6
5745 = 13.4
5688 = 12.6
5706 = 12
